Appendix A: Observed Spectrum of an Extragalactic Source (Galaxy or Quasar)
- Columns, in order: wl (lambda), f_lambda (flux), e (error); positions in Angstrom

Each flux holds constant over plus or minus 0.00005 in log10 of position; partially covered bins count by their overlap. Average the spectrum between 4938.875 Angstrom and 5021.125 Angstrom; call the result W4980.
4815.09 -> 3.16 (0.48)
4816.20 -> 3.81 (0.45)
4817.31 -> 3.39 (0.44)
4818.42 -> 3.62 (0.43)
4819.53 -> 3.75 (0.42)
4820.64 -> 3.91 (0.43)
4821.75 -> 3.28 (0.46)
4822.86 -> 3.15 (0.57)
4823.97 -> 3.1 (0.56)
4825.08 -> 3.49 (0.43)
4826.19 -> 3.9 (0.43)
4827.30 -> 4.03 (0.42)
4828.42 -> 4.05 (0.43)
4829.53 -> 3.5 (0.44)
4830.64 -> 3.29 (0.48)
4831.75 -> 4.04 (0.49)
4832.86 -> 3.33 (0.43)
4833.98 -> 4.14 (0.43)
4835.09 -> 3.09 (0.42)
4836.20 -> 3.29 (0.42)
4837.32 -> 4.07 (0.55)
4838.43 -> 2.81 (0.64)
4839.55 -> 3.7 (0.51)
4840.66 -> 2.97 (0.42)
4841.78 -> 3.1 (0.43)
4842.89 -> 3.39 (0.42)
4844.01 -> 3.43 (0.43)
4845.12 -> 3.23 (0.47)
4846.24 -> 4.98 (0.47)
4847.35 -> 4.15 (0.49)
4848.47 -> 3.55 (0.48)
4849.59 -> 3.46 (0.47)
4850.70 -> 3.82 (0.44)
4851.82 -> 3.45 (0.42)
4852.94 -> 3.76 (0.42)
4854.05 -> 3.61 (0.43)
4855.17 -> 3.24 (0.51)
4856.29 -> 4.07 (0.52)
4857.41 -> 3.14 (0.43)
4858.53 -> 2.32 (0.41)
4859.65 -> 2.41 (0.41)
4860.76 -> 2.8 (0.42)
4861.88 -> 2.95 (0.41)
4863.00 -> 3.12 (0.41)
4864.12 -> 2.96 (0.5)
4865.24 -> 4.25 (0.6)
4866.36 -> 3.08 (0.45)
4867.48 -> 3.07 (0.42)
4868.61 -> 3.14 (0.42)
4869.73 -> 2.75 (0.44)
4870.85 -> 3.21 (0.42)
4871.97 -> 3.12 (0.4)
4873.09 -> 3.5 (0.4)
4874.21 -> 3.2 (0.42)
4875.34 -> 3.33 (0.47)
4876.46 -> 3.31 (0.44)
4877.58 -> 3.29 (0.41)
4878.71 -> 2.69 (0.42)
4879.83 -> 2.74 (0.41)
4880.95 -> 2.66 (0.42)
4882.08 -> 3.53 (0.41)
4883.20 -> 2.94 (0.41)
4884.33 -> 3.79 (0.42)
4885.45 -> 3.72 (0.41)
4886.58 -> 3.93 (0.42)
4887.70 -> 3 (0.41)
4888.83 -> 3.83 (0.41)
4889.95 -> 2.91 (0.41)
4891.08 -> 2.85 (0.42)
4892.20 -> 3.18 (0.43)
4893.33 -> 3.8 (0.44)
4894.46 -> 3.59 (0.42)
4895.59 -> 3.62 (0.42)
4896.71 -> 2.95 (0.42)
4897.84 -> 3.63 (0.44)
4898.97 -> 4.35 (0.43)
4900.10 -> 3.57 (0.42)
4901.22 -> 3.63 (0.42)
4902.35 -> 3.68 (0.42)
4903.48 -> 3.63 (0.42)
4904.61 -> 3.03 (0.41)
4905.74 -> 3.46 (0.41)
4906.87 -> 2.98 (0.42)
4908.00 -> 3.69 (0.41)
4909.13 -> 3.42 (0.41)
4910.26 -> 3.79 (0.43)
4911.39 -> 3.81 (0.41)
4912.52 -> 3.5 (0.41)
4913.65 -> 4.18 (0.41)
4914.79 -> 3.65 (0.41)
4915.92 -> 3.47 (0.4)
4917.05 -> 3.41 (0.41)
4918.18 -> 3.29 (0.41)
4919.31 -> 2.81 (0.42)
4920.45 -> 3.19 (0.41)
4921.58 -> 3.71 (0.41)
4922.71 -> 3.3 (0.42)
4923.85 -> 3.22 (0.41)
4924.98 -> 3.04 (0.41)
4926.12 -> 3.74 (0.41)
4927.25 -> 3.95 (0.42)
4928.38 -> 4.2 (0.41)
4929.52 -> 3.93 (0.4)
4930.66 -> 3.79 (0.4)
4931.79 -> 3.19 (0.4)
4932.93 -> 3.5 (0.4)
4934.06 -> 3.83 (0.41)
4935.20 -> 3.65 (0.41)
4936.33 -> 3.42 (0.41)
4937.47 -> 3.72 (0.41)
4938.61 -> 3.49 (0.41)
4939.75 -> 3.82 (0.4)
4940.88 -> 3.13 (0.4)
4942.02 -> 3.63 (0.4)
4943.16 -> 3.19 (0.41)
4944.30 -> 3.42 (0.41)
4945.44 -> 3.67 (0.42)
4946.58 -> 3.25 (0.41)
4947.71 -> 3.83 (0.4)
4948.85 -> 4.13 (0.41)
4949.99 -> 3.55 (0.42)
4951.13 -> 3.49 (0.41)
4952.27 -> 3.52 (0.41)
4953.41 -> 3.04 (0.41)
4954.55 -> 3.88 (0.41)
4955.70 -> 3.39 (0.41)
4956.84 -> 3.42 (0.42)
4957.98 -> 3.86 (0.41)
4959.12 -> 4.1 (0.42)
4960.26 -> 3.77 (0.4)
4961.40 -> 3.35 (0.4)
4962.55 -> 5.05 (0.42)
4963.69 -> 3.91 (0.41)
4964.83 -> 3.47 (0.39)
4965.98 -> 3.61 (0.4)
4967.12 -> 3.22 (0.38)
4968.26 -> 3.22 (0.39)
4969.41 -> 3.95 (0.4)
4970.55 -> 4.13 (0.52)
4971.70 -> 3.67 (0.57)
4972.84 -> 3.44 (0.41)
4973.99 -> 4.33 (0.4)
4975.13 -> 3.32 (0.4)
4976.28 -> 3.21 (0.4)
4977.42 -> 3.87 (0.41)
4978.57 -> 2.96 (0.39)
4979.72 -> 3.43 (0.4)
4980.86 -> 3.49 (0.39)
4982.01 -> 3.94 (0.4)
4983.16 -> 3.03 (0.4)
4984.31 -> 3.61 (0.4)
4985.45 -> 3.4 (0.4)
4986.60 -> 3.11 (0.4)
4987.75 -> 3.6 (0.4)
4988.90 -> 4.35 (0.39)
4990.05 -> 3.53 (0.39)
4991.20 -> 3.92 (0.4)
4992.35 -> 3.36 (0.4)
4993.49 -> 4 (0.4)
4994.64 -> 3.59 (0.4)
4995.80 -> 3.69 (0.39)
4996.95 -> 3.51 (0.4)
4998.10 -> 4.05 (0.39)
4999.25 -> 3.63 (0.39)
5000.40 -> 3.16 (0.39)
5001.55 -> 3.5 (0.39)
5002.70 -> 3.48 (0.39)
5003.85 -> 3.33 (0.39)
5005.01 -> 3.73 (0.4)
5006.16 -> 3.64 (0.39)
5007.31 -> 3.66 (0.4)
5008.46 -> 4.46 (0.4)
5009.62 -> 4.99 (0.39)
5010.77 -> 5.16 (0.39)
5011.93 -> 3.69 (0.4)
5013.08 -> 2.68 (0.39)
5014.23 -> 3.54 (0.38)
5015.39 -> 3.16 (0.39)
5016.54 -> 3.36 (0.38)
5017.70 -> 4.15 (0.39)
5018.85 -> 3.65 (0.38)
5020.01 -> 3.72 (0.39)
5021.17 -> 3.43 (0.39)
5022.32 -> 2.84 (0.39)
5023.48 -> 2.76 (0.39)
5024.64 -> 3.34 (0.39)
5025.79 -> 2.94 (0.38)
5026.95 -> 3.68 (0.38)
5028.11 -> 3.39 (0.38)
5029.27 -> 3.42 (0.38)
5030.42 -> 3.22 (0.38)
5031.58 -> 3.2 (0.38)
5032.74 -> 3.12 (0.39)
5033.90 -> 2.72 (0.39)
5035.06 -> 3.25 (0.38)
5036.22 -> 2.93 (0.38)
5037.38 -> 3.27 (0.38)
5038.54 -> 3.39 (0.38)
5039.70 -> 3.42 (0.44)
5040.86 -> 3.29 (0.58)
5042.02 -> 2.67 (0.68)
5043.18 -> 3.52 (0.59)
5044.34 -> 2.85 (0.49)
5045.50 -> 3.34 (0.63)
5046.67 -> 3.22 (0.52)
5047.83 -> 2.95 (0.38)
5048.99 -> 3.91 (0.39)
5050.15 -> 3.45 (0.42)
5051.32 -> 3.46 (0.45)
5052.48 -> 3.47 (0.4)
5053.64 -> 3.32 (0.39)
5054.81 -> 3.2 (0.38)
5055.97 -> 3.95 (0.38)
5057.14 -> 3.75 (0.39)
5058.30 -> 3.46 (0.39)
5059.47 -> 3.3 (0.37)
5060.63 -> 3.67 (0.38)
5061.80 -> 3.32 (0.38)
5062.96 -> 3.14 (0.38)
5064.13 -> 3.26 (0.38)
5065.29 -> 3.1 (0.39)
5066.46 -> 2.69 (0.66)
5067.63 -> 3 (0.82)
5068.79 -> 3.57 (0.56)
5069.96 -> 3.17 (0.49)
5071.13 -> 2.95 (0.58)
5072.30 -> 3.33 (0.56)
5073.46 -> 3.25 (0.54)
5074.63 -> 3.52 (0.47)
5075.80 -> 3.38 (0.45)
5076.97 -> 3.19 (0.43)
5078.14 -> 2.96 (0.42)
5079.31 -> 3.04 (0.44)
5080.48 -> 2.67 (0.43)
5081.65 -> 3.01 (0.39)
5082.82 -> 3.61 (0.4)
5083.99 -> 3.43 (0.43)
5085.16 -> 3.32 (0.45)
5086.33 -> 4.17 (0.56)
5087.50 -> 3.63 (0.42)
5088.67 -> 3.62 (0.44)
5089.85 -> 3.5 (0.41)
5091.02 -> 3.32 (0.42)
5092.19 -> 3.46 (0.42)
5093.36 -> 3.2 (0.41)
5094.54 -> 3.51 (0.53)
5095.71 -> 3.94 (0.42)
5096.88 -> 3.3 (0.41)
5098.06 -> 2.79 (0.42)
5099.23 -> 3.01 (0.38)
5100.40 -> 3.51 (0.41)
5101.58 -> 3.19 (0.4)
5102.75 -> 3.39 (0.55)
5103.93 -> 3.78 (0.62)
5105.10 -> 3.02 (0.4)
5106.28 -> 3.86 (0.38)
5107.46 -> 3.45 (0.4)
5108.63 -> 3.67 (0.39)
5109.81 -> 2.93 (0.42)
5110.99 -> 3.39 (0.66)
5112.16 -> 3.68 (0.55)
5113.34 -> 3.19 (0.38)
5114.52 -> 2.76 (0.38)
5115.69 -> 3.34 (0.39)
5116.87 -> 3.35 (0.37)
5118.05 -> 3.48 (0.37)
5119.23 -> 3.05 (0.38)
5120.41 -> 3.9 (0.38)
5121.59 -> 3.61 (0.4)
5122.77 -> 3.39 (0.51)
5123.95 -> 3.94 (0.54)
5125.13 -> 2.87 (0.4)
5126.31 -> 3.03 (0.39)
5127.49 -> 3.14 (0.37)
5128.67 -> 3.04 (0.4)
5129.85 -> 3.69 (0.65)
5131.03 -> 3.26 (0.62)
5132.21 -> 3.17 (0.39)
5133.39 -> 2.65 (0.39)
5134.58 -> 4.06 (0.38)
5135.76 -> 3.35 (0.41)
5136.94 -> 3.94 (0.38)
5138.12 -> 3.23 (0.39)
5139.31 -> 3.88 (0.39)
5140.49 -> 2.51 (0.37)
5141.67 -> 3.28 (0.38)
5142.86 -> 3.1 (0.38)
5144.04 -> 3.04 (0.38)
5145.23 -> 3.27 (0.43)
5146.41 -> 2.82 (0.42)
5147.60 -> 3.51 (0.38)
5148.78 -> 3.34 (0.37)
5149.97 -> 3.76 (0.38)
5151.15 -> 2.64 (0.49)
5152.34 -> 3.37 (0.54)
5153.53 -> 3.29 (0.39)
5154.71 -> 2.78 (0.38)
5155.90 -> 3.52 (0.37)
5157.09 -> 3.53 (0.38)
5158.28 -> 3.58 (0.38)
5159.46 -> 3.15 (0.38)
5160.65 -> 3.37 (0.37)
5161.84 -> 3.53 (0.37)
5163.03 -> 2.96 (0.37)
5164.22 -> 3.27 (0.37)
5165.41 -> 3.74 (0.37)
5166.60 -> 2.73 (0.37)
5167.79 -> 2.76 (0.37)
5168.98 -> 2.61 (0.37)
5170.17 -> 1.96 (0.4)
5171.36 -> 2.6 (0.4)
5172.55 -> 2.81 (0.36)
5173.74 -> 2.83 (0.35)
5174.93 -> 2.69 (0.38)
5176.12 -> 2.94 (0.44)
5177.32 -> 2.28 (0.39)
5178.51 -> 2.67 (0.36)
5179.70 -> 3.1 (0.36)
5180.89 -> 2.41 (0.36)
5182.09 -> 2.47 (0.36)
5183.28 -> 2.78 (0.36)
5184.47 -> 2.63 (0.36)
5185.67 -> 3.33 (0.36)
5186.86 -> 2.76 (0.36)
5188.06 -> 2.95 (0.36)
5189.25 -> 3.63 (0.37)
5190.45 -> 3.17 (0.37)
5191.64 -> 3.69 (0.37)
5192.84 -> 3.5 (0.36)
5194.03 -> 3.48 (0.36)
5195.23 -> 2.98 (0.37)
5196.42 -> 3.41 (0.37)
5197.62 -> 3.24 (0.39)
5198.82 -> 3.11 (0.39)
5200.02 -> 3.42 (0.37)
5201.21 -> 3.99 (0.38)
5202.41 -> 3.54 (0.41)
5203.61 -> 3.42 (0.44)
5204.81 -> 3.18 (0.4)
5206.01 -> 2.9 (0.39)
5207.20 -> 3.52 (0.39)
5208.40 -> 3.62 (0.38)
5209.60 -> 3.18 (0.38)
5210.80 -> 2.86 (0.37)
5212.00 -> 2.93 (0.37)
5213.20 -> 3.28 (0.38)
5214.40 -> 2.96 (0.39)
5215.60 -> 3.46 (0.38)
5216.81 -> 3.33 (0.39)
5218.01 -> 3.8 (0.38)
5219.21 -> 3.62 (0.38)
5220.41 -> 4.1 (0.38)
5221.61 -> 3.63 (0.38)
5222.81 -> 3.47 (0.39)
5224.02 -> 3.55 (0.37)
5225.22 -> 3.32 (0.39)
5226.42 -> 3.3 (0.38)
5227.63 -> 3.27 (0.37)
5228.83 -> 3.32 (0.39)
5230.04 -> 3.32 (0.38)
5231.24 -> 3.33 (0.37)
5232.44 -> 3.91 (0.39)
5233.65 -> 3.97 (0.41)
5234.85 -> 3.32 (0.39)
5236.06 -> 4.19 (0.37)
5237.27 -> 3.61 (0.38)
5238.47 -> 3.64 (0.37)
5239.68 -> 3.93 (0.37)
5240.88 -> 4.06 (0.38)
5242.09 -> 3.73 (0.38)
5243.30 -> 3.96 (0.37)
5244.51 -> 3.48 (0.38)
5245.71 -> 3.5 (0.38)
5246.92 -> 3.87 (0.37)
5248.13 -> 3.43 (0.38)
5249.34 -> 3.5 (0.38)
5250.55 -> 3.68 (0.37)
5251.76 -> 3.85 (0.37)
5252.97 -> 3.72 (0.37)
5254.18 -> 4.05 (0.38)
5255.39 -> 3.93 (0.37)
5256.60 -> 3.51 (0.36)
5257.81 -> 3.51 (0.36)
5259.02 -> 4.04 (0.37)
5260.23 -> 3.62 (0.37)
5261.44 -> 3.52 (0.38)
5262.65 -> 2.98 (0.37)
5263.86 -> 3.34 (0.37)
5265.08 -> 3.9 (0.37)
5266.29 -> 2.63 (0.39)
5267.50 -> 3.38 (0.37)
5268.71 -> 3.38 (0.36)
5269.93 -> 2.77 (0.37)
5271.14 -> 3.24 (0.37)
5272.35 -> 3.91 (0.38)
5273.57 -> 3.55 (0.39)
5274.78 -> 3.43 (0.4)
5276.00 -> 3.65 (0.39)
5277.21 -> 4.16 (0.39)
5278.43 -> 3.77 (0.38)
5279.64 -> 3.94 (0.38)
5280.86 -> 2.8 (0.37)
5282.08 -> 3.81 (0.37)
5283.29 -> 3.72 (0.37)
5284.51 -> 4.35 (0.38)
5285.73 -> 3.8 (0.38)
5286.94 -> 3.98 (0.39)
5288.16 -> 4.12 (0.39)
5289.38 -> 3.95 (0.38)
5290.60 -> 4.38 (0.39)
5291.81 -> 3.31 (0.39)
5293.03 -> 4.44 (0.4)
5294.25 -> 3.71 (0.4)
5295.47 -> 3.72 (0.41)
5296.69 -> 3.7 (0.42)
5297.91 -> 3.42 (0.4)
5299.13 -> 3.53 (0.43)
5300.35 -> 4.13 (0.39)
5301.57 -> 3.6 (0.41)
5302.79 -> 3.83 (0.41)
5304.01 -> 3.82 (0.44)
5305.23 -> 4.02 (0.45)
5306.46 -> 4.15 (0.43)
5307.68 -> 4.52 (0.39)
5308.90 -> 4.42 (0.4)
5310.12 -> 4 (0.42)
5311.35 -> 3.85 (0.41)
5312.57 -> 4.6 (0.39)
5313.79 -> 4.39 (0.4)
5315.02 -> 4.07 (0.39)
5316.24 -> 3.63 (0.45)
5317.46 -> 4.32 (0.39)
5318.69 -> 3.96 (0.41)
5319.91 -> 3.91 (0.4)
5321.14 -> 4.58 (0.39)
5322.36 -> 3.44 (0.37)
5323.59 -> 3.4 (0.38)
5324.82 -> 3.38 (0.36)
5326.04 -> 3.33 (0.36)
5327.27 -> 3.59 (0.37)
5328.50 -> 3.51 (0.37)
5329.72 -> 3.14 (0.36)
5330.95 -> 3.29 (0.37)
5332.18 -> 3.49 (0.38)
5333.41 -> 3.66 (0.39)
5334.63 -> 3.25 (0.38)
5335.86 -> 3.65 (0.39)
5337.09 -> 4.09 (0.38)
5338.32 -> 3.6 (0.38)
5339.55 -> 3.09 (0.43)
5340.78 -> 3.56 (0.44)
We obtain 3.65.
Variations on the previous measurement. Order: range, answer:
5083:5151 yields 3.37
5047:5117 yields 3.35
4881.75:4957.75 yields 3.52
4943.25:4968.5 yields 3.64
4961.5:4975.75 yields 3.76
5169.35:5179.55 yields 2.62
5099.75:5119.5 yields 3.36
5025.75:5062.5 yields 3.32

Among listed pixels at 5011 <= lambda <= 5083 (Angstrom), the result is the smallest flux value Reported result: 2.67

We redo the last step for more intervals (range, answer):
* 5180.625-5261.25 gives 2.41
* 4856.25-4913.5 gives 2.32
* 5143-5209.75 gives 1.96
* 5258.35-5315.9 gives 2.63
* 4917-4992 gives 2.81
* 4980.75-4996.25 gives 3.03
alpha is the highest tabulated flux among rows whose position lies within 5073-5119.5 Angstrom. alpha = 4.17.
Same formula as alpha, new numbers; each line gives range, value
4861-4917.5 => 4.35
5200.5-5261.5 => 4.19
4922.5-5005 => 5.05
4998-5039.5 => 5.16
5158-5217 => 3.99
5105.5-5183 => 4.06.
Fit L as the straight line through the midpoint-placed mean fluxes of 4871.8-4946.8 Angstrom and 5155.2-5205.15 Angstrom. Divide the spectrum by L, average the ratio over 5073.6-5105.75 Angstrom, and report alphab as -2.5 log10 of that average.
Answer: -0.05 mag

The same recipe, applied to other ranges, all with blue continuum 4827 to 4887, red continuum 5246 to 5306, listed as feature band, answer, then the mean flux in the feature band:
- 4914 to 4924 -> 0.02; 3.36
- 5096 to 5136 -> 0.07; 3.33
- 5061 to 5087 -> 0.10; 3.24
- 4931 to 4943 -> -0.03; 3.53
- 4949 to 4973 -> -0.07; 3.68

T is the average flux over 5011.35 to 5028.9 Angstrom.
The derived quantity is 3.36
